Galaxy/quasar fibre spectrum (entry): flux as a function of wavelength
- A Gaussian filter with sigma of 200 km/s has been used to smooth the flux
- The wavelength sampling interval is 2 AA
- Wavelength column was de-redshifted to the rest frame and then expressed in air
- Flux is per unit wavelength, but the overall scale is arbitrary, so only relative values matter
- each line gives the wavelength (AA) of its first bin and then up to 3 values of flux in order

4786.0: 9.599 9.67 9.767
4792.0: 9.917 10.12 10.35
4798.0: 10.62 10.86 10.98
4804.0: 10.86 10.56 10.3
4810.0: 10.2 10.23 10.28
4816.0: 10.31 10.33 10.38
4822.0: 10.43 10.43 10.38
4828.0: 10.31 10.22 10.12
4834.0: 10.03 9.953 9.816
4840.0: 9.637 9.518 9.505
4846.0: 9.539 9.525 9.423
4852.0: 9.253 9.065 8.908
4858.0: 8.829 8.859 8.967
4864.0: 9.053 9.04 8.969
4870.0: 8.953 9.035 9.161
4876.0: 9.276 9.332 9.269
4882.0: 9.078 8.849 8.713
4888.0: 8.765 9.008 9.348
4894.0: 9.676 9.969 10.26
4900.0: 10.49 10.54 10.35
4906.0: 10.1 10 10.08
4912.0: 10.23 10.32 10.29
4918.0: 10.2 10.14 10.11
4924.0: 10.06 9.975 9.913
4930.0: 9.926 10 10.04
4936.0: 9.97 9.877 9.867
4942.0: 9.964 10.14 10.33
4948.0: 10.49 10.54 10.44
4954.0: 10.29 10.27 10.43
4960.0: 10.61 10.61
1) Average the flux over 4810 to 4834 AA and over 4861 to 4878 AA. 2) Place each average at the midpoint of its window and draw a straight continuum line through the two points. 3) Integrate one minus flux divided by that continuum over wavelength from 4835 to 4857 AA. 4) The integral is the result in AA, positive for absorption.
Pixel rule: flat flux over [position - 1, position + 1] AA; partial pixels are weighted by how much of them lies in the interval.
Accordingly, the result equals 0.5 AA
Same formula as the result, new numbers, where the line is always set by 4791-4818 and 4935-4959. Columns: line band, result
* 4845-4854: 0.8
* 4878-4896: 2.0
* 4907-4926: 0.2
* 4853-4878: 3.2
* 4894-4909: 0.1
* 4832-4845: 0.8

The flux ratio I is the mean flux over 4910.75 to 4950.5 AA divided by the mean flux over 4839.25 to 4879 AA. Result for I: 1.10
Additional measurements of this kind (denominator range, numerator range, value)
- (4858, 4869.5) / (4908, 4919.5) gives 1.14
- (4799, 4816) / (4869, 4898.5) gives 0.88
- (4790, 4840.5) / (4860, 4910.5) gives 0.92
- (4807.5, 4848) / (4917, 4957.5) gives 1.01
